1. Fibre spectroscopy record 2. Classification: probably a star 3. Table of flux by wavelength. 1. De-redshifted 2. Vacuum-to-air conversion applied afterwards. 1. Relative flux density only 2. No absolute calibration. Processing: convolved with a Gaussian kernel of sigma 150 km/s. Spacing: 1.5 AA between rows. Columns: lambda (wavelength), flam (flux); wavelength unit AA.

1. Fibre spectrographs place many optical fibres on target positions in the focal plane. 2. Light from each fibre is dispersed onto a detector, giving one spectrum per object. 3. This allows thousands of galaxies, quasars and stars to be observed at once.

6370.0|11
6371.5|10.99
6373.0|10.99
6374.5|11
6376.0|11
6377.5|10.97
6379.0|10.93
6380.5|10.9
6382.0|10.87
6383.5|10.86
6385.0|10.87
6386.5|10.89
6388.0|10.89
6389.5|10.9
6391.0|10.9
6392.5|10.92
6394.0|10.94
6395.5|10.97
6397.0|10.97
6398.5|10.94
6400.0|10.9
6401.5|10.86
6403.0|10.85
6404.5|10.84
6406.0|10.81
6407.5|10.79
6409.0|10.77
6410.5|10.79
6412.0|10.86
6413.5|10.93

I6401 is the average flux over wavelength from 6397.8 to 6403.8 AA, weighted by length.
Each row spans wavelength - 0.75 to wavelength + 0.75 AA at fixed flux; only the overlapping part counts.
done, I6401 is 10.9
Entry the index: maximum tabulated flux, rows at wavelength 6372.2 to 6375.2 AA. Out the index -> 11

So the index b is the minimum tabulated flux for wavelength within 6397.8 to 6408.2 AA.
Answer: 10.79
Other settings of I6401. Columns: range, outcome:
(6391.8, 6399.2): 10.9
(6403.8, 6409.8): 10.8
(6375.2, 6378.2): 11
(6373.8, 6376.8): 11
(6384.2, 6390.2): 10.9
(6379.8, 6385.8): 10.9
